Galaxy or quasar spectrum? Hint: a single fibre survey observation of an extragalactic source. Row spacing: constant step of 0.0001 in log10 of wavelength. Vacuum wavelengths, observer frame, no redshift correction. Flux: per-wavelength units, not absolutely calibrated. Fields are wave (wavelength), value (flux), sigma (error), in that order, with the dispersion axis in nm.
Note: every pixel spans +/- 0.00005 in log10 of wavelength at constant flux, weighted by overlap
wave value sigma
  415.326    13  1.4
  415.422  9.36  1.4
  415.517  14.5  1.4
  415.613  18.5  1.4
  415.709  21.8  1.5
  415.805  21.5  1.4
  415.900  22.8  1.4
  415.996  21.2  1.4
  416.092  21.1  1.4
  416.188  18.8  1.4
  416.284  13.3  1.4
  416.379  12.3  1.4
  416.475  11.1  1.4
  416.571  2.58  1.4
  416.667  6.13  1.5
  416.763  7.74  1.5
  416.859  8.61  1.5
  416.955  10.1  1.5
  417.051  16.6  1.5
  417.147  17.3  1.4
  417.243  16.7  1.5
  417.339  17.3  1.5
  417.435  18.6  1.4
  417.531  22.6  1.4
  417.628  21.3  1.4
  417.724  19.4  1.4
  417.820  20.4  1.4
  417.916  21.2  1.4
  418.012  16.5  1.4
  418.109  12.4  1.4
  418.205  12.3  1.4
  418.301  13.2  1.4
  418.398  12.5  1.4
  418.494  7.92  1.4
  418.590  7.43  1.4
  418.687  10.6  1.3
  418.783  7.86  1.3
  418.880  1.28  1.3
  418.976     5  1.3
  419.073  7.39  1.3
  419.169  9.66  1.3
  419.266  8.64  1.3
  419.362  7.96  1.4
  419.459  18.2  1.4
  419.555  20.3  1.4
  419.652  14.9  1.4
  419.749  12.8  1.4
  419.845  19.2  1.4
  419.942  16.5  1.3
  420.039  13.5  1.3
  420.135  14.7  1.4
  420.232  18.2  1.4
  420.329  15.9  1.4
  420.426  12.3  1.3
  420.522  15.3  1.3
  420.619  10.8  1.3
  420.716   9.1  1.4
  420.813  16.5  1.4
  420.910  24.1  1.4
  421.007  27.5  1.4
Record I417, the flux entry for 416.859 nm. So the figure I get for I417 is 8.61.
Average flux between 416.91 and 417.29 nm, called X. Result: 15.2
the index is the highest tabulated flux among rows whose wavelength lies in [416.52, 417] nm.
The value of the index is 10.1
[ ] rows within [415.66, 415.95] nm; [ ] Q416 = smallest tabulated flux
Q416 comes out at 21.5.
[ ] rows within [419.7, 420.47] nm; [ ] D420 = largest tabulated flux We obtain 19.2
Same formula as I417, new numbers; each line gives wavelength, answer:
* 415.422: 9.36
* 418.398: 12.5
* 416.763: 7.74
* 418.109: 12.4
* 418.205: 12.3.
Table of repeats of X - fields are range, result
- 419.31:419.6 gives 15.4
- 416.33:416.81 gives 8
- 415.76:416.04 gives 21.9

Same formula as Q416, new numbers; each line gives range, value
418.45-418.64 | 7.43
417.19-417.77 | 16.7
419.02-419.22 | 7.39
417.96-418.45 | 12.3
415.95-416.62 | 2.58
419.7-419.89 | 12.8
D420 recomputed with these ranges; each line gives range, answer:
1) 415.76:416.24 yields 22.8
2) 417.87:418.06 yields 21.2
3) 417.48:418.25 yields 22.6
